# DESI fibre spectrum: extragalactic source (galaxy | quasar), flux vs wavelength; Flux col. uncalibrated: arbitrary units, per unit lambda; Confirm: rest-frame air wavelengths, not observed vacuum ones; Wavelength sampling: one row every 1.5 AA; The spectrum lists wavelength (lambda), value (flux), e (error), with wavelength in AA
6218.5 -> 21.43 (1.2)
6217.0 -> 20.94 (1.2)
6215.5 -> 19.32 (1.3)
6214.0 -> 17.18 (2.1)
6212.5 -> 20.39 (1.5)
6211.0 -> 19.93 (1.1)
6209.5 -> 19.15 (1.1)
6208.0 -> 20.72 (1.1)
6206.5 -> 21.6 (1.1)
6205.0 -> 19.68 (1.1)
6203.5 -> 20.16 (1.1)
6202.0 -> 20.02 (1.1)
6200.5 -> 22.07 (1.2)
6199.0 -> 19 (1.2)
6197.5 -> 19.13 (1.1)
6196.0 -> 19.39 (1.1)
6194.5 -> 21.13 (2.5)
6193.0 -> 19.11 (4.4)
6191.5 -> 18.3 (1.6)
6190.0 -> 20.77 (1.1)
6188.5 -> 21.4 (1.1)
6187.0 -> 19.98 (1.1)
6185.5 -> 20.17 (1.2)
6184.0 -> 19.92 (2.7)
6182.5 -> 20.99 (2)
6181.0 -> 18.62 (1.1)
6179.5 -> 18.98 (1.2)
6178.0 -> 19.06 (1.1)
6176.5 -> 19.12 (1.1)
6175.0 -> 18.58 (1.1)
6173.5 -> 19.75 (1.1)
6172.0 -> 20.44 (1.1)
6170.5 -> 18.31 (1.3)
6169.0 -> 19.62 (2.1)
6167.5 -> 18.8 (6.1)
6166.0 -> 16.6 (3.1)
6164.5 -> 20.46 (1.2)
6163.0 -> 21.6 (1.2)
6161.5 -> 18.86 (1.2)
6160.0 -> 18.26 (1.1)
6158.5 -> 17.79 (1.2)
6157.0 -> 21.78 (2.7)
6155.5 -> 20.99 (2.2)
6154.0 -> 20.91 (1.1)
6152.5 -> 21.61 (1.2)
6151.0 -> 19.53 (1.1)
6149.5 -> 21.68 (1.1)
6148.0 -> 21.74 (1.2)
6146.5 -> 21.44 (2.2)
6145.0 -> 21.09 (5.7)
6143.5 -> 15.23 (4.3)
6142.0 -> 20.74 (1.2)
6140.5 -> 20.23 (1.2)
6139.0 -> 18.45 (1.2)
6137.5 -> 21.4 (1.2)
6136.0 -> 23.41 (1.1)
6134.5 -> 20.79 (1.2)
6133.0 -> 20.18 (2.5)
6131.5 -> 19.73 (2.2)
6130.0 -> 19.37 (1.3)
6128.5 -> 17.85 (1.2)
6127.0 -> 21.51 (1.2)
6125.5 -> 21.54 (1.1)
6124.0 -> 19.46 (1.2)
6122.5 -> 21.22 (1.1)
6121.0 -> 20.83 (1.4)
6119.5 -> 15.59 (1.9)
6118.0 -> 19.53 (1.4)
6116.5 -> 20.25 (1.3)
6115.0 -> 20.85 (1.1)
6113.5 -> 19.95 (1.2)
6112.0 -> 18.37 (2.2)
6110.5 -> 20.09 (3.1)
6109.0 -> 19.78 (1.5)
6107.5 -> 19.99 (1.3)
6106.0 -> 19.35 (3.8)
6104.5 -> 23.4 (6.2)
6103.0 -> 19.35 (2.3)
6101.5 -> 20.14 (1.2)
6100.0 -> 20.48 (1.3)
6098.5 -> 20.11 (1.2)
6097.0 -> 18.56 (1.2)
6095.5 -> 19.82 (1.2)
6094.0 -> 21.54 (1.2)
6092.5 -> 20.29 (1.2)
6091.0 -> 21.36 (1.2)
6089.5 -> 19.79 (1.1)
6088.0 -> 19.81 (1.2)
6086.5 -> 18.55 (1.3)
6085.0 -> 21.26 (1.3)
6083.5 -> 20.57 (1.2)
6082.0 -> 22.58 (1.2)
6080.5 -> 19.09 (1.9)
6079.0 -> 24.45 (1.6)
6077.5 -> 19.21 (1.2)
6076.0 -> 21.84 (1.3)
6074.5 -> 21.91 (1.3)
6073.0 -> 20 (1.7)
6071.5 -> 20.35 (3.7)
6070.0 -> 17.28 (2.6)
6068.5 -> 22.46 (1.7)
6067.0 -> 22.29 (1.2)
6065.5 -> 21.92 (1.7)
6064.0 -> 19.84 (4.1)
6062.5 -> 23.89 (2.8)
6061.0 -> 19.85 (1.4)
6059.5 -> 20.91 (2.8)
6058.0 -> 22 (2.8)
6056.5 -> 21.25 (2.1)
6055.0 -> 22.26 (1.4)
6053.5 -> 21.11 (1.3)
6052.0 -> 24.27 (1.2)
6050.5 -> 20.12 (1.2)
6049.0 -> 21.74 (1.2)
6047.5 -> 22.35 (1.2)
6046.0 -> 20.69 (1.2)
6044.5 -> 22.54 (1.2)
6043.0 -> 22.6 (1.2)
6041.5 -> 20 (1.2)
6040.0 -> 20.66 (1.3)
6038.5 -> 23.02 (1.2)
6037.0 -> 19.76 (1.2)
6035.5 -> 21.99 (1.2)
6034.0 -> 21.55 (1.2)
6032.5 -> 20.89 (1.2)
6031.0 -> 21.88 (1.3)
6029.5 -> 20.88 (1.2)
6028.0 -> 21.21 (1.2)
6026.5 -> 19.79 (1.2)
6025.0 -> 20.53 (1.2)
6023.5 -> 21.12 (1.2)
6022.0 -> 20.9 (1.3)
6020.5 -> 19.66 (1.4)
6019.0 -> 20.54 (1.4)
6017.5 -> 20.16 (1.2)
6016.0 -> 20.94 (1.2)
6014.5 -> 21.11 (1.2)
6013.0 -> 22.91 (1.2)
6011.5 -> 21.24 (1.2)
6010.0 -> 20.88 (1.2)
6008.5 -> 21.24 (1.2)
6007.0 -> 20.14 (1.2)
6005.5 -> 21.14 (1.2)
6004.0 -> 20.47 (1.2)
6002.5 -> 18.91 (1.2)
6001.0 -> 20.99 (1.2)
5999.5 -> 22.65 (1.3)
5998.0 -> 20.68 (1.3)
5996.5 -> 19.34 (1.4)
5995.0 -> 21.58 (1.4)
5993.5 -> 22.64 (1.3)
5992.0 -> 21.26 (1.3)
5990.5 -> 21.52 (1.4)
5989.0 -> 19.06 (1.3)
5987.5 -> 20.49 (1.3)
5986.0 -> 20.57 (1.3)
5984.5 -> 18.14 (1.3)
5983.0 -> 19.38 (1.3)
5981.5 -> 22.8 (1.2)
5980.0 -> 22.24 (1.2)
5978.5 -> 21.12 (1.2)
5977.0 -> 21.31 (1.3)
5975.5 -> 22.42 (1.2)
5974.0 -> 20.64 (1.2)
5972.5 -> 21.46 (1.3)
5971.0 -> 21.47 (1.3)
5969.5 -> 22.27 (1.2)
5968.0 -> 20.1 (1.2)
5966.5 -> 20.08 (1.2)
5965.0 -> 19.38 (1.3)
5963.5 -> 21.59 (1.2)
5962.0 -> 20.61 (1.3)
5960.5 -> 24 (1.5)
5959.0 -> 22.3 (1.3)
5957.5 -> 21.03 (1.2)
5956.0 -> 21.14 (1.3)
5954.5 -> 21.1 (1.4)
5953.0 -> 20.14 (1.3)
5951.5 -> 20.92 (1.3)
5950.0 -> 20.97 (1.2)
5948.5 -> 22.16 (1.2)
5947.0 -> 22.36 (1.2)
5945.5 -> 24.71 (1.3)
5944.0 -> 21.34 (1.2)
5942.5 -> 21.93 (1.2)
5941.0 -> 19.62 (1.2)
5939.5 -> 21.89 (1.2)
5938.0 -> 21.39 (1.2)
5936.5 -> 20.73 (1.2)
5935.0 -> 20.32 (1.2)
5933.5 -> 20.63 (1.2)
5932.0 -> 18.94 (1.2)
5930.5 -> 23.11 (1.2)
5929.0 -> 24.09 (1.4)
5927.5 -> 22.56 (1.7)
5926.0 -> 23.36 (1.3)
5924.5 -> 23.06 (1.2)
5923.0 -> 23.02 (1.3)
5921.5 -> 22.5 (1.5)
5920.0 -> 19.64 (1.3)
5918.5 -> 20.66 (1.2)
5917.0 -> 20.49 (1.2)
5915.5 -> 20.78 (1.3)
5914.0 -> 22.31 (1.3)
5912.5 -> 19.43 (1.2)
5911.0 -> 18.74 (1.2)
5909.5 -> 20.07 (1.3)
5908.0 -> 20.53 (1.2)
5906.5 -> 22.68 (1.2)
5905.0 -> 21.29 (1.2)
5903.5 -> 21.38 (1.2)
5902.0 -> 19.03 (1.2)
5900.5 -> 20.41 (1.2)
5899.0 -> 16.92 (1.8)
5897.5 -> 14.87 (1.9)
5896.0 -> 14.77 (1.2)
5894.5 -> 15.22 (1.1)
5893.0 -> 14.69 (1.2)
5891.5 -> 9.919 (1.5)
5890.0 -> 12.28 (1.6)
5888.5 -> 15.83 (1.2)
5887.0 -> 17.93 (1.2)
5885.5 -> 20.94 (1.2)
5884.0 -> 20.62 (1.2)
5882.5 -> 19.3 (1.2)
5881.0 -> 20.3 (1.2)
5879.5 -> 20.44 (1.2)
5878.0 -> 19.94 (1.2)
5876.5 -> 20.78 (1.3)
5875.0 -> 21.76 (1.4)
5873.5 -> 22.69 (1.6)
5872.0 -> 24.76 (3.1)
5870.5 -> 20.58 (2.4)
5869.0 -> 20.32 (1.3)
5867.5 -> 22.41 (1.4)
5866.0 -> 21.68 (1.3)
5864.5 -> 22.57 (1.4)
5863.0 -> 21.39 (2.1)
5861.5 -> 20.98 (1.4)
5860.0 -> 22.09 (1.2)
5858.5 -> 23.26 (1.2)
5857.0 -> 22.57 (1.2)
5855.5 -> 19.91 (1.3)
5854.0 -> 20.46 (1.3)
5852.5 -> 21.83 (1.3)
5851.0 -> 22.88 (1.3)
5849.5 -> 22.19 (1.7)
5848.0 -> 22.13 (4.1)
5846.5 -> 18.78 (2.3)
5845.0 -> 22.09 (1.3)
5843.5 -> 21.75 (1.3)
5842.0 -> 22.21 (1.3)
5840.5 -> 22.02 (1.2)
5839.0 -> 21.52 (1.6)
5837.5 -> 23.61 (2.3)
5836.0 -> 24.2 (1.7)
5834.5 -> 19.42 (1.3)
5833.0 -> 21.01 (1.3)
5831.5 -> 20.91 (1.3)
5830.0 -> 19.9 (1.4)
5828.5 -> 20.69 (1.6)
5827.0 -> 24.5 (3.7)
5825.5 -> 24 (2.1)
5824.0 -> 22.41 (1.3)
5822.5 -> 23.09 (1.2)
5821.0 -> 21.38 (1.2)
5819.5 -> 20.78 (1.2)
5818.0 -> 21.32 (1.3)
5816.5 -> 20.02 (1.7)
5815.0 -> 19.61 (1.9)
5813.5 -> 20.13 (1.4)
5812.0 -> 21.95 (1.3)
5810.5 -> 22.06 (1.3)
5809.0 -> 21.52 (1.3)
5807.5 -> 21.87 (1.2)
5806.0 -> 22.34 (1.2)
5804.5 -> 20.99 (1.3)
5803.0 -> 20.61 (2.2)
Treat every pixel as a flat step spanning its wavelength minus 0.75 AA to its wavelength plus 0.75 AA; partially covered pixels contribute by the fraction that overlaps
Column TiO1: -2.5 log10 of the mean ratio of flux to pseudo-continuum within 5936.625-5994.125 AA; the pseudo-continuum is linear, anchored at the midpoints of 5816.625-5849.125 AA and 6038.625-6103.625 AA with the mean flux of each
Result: 0.00 mag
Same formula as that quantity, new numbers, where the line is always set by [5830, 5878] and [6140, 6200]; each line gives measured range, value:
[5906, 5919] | 0.039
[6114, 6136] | 0.002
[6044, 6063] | -0.064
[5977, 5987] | 0.010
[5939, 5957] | -0.019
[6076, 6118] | -0.006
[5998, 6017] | -0.013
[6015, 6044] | -0.017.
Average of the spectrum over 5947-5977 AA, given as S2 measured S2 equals 21.3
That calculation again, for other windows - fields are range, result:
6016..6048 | 21.1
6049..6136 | 20.6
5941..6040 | 21.1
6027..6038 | 21.2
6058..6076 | 21.1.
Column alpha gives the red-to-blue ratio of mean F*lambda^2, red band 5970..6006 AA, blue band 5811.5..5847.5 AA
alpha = 1.02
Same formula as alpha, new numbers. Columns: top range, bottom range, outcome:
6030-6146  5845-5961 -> 1.07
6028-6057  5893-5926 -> 1.13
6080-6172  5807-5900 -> 1.07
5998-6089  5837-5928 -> 1.09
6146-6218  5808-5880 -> 1.03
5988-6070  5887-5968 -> 1.08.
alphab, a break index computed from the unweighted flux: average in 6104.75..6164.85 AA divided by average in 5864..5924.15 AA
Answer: 1.0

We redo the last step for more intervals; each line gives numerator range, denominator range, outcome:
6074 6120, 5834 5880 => 0.93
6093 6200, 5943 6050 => 0.94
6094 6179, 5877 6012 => 0.97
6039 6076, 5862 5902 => 1.13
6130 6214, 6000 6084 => 0.94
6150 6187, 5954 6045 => 0.93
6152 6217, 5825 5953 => 0.95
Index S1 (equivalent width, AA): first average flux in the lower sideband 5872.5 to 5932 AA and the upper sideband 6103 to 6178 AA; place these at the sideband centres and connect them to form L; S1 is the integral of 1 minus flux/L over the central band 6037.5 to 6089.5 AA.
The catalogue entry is -3.6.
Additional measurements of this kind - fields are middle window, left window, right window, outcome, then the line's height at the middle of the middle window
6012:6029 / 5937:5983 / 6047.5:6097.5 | 0.32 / 21.2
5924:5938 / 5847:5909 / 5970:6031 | -1.02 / 20.3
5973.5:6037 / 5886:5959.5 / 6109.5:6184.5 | -2.86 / 20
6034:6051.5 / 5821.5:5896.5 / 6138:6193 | -1.16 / 20.1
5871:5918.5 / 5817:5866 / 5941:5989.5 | 5.39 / 21.5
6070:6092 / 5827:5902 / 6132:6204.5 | -0.68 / 20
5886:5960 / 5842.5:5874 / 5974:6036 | 4.38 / 21.4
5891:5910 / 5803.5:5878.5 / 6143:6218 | 3.06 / 21.3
